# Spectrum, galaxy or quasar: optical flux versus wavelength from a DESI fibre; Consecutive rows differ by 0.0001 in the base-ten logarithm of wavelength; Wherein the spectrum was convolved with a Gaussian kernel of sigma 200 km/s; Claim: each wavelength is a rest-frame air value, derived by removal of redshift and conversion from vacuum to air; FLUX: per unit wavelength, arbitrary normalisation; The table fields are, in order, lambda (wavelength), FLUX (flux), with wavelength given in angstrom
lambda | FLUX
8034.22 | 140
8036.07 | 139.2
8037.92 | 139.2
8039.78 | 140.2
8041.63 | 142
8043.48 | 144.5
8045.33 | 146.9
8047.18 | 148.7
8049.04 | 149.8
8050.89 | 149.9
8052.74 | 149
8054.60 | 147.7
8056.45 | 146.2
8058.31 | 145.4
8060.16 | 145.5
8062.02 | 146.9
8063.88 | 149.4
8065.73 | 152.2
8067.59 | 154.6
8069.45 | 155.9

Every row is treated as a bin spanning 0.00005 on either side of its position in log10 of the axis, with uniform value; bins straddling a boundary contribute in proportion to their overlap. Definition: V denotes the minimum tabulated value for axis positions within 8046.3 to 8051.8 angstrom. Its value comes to 148.7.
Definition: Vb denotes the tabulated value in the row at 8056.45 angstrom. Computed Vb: 146.2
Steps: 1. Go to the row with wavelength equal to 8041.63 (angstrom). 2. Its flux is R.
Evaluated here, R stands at 142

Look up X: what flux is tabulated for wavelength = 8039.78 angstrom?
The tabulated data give 140.2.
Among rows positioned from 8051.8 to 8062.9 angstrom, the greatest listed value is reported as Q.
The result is 149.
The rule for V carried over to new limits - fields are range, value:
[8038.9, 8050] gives 140.2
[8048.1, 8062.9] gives 145.4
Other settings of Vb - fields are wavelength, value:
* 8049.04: 149.8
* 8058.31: 145.4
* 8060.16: 145.5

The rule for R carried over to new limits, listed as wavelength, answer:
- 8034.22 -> 140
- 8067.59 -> 154.6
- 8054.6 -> 147.7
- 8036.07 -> 139.2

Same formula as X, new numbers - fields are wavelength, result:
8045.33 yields 146.9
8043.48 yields 144.5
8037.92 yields 139.2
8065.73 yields 152.2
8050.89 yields 149.9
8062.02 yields 146.9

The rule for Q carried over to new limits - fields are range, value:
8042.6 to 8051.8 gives 149.9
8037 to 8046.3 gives 146.9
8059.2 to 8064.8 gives 149.4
